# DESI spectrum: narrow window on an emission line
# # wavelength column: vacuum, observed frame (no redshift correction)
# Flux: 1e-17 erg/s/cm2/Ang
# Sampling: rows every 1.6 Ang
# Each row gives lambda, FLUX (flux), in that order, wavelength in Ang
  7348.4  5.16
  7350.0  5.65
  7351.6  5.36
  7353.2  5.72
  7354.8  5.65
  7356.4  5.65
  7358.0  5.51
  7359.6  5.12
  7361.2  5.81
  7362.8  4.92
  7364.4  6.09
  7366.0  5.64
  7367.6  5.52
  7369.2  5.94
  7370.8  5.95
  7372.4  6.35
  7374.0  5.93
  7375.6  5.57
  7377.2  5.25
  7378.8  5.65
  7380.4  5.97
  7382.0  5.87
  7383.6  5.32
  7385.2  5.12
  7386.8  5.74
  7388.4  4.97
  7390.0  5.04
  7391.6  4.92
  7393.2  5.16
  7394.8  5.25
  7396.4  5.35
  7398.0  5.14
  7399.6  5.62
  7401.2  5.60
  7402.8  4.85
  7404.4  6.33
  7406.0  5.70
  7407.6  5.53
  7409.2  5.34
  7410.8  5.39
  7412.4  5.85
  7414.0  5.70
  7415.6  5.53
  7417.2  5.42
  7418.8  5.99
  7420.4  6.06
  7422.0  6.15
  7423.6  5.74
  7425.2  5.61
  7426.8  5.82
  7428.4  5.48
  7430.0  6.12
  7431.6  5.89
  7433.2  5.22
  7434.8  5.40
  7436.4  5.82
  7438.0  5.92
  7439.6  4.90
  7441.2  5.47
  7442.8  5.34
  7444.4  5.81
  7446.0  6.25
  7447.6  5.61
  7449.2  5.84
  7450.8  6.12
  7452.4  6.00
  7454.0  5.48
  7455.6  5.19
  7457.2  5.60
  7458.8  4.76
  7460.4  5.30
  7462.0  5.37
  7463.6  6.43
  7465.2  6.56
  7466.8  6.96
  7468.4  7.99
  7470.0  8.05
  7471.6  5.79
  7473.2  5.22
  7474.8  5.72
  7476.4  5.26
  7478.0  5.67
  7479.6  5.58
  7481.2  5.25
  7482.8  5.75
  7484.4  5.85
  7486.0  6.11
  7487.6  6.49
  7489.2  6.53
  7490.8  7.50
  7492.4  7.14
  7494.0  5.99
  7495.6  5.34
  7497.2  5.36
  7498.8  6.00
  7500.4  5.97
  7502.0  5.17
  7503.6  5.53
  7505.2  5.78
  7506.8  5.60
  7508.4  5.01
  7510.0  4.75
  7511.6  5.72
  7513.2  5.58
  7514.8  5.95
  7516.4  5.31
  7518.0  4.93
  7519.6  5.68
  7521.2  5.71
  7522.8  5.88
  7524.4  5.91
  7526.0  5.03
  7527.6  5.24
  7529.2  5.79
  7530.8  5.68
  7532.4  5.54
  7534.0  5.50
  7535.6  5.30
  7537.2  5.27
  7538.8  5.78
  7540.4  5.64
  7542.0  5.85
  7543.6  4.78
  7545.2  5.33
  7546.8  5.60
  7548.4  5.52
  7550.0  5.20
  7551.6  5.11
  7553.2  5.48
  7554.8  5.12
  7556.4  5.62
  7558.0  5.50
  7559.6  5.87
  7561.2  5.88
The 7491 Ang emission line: [N II]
